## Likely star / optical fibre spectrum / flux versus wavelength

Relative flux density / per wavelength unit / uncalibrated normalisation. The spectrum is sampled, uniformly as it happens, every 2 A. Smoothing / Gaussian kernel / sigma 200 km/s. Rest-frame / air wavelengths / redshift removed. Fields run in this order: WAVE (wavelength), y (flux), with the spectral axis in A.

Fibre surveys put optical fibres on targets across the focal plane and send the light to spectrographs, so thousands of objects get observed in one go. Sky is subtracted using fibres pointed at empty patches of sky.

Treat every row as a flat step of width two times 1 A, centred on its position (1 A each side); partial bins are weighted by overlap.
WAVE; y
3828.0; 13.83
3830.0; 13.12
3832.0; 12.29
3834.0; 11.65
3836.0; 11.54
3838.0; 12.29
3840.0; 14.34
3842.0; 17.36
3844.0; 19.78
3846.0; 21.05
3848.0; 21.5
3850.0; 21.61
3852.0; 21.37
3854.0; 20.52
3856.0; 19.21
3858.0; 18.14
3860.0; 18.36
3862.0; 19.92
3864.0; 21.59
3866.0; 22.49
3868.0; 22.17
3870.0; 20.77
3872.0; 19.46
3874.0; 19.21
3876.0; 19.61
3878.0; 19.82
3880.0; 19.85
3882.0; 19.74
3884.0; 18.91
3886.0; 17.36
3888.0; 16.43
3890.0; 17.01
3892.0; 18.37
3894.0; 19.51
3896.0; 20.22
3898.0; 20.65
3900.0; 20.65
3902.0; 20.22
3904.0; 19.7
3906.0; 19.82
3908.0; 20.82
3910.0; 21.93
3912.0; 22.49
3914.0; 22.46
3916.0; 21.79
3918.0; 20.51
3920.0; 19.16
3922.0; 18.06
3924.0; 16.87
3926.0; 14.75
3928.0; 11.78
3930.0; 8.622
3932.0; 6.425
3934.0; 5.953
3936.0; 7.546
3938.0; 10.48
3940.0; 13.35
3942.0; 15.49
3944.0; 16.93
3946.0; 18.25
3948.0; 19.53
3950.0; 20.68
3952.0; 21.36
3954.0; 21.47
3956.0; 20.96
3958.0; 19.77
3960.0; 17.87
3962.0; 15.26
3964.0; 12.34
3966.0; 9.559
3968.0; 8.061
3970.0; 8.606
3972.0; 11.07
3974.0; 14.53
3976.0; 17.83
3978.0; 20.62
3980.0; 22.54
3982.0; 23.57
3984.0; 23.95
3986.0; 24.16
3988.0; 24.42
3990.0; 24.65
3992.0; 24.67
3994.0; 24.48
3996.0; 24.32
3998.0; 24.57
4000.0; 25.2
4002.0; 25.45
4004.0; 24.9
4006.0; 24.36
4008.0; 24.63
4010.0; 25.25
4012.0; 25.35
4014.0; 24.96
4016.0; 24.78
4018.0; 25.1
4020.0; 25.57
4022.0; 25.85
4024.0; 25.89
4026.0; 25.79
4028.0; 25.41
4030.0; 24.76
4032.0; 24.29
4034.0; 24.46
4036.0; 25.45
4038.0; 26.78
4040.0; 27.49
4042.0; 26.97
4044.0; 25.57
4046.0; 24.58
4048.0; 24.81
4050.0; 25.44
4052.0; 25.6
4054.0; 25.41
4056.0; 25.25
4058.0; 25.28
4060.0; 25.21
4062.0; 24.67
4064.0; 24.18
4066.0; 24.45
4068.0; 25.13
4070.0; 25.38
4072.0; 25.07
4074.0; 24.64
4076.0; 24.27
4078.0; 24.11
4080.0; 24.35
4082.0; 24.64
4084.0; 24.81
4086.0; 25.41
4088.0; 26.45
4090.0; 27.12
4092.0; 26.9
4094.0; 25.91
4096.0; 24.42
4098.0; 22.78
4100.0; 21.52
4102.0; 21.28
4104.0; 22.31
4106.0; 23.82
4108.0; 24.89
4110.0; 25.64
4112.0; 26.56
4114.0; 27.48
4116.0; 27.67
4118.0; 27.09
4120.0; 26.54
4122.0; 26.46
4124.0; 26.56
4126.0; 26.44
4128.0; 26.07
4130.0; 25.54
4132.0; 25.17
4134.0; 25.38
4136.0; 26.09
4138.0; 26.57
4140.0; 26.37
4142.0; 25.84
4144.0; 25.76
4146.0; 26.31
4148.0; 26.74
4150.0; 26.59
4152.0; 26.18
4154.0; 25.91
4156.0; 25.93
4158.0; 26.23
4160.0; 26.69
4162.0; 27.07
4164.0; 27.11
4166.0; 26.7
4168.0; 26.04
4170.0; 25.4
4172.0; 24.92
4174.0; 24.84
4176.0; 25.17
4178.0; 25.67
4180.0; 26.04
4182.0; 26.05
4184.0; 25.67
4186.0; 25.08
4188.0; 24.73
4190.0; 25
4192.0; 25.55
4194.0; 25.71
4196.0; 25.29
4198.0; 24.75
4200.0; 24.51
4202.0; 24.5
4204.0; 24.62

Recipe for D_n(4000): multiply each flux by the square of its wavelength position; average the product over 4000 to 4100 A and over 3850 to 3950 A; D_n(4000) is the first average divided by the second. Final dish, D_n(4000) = 1.50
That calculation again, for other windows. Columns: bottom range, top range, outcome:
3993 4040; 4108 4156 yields 1.10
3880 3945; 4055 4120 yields 1.60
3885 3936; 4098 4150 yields 1.63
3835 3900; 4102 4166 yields 1.56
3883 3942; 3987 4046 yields 1.57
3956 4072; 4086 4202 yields 1.19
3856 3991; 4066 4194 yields 1.57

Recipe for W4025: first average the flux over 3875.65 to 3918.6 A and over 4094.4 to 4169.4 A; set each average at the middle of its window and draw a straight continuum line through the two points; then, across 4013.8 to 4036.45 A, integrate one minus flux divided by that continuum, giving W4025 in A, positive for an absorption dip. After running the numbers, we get -2.08 A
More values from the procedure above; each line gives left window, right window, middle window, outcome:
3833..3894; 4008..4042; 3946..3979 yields 9.4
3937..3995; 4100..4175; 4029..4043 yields -2.9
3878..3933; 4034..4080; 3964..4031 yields 1.6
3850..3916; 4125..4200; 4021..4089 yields -4.7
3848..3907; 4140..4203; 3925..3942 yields 8.7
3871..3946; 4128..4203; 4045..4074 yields -3.5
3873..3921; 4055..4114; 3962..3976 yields 6.6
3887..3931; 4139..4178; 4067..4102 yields -1.3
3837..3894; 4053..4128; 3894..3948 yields 9.9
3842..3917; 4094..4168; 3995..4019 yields -2.1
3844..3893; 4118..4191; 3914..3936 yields 6.8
